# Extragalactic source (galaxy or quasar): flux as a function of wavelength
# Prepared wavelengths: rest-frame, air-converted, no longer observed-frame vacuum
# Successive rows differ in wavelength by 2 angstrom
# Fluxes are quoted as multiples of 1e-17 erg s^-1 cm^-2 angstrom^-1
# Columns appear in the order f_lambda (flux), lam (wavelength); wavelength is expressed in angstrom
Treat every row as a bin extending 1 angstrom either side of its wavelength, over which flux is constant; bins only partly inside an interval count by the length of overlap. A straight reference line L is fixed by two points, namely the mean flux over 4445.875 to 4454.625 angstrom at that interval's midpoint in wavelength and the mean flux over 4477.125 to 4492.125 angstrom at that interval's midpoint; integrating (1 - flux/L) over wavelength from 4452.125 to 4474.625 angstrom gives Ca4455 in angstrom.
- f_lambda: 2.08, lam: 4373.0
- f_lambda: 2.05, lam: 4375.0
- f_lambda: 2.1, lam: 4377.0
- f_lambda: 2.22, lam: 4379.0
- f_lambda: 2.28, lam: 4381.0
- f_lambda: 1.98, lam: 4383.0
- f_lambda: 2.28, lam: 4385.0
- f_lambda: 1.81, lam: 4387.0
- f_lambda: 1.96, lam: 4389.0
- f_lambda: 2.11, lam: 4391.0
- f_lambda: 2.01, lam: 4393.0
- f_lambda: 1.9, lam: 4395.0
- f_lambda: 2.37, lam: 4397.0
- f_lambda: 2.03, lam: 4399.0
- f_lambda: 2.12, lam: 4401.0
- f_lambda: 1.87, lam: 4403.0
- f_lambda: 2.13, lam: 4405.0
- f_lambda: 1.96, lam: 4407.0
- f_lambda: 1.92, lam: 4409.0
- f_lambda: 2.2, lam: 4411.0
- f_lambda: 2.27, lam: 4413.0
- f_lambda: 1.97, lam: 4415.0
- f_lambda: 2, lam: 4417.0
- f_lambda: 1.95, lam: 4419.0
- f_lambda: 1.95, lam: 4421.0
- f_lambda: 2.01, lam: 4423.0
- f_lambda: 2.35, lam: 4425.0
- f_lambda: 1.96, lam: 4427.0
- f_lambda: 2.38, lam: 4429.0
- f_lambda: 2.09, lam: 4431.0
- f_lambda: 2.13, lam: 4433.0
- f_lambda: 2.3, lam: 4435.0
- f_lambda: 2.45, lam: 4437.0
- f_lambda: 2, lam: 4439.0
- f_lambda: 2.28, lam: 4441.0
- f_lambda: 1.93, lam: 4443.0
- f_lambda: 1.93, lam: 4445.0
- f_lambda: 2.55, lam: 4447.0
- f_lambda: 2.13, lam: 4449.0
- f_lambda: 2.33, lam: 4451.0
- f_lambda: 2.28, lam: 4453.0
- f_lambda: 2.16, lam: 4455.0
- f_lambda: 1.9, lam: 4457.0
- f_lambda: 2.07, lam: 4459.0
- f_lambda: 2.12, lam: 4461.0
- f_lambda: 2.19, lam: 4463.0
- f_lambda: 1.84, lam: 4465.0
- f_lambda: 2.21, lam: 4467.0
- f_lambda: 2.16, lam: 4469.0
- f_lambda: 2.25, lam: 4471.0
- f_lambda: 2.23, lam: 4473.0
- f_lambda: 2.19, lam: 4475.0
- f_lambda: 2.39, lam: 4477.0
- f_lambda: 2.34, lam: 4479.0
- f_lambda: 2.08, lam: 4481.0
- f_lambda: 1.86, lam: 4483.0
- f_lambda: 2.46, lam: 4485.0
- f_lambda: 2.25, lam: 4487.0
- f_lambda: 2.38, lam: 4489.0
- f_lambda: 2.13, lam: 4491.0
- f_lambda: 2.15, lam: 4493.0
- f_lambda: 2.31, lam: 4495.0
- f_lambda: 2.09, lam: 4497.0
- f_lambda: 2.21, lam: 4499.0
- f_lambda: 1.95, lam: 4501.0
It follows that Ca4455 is 1.4 angstrom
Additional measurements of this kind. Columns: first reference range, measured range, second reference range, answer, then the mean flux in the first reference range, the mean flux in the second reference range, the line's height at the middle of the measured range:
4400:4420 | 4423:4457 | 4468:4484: -1.3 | 2.04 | 2.19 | 2.11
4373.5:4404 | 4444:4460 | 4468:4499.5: 0.0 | 2.07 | 2.22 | 2.17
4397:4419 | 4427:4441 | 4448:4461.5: -0.7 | 2.06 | 2.14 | 2.1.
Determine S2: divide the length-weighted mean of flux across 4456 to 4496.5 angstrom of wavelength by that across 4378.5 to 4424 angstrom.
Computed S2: 1.06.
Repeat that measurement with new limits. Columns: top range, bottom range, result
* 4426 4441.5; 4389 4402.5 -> 1.06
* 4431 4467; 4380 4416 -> 1.04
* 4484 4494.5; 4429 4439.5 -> 1.02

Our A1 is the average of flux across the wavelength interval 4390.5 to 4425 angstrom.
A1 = 2.05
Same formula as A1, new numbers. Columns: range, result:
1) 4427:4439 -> 2.22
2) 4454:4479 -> 2.15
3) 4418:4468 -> 2.14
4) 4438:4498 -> 2.17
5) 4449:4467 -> 2.12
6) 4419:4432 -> 2.11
